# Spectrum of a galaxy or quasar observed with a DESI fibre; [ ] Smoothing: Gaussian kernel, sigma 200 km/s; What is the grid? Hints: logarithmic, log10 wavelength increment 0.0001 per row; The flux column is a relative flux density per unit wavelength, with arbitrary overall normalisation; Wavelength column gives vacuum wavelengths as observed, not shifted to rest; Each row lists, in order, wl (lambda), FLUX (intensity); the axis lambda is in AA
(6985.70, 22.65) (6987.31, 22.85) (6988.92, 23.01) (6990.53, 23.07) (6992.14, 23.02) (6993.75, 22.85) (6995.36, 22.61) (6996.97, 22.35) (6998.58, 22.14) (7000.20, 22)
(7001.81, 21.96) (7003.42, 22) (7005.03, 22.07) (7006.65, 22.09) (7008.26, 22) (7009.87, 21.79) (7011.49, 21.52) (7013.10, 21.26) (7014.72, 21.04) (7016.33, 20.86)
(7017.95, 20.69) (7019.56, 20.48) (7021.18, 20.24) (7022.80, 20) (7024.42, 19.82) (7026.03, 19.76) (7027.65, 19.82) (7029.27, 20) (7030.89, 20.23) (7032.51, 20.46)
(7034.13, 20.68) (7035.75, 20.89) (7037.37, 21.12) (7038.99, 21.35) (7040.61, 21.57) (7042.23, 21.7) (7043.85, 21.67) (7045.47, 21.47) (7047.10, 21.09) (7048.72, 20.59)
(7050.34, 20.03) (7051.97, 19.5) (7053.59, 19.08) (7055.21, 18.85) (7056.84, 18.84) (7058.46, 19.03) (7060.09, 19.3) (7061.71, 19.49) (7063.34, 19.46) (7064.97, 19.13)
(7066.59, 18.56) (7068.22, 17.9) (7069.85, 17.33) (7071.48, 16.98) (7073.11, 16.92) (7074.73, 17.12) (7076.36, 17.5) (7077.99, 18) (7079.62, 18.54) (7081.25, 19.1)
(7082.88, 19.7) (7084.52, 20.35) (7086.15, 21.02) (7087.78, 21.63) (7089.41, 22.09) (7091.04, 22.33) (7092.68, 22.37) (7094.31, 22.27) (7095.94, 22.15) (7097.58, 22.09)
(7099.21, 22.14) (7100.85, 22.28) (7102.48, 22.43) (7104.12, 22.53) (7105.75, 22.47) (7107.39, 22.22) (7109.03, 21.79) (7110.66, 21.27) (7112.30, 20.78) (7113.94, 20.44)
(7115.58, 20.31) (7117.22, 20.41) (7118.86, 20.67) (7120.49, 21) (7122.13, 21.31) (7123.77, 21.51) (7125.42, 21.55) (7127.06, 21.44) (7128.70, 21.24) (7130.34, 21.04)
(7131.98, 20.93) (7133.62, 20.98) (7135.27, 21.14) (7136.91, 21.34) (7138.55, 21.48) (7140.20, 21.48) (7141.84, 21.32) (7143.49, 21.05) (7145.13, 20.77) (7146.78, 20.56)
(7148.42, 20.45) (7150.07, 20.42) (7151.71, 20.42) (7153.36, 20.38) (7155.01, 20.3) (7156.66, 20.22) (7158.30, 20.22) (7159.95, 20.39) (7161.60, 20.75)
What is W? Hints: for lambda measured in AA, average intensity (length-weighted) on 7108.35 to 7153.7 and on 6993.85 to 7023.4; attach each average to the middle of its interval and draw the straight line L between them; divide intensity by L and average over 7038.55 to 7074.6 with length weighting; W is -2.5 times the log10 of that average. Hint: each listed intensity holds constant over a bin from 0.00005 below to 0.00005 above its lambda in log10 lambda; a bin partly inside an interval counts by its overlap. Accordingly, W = 0.10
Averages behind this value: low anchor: 21.5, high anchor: 21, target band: 19.5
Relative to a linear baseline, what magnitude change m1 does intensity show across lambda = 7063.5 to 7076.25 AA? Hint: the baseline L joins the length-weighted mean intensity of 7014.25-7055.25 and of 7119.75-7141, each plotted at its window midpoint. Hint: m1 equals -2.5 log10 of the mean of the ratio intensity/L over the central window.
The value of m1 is 0.17 mag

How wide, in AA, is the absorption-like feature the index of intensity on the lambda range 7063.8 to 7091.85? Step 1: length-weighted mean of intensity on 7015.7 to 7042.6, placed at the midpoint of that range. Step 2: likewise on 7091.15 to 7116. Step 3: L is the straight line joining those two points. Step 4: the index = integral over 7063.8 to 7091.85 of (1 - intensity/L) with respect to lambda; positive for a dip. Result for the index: 3.07 AA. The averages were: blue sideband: 20.5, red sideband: 21.9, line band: 19.1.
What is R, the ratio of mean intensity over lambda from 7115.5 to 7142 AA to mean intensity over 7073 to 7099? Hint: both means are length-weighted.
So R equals 1.0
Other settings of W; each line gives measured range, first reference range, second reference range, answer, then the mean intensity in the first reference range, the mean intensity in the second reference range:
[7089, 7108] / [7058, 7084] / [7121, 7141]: -0.13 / 18.4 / 21.3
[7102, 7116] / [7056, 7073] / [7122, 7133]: -0.06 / 18.5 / 21.3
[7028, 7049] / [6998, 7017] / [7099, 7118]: 0.04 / 21.7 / 21.6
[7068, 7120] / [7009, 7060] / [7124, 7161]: 0.01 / 20.5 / 20.9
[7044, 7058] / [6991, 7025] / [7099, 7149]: 0.08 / 21.6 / 21.3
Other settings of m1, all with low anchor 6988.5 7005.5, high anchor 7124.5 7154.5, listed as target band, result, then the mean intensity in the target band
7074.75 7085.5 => 0.15 mag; 18.8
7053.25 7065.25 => 0.14 mag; 19.1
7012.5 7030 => 0.10 mag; 20.3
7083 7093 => 0.00 mag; 21.4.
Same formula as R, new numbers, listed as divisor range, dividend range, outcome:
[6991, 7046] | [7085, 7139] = 1.01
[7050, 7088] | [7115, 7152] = 1.12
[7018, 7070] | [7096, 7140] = 1.07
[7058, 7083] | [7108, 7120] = 1.14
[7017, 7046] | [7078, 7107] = 1.04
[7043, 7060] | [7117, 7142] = 1.06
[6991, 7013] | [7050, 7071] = 0.85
